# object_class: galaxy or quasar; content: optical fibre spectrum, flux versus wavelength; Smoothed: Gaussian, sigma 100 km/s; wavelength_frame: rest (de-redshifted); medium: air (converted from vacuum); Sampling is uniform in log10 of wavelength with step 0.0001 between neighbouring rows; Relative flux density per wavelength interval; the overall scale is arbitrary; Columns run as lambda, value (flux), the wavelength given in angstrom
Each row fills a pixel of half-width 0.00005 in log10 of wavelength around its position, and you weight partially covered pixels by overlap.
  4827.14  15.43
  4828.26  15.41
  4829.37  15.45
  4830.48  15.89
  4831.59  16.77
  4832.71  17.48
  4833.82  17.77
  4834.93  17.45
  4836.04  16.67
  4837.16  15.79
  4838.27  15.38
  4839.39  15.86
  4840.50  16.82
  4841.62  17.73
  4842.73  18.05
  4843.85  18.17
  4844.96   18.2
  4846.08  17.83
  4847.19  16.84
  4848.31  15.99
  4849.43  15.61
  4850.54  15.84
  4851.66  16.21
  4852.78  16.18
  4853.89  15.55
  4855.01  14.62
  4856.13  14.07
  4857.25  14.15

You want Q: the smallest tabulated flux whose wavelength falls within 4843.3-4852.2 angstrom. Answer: 15.61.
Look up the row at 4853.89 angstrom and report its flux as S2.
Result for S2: 15.55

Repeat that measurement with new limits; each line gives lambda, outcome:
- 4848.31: 15.99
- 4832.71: 17.48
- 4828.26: 15.41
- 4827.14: 15.43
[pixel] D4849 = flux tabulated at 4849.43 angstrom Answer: 15.61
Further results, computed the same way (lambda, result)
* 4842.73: 18.05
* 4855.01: 14.62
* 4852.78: 16.18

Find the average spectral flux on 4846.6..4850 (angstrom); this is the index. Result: 16.2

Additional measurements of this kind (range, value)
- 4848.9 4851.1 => 15.8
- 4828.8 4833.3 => 16.4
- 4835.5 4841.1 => 16.1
